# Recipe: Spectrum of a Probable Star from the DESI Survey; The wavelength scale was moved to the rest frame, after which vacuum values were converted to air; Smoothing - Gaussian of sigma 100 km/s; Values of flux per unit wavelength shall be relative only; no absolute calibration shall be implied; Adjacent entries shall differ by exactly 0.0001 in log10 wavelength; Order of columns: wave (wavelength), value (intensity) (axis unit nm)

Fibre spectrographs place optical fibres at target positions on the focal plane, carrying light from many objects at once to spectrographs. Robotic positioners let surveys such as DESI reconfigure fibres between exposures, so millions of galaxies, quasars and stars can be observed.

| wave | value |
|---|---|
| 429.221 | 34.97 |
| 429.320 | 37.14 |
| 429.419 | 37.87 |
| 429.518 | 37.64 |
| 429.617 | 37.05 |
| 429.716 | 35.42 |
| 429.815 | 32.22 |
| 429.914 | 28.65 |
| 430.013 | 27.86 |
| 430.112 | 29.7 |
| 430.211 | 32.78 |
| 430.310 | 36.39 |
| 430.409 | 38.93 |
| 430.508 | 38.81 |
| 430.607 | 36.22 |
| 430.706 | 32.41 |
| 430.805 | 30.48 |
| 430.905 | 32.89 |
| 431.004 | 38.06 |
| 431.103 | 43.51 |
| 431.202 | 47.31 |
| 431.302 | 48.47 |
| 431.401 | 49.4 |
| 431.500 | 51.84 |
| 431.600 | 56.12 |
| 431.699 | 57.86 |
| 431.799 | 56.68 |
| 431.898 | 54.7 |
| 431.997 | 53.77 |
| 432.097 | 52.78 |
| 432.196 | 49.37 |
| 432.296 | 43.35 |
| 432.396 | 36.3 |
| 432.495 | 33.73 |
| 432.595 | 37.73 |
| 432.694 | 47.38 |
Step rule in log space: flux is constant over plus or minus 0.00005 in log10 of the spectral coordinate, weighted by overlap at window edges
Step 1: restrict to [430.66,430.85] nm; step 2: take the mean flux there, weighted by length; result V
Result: 31.5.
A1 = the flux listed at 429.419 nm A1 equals 37.87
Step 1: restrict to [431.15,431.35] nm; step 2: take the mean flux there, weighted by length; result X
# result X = 47.7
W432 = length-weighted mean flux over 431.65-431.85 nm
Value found 57.2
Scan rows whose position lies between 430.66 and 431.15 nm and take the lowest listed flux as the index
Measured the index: 30.48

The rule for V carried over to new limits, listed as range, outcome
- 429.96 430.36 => 31.7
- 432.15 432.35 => 45.9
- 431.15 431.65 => 50.6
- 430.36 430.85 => 35.5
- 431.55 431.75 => 56.8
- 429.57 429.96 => 33.3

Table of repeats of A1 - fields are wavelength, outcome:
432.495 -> 33.73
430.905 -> 32.89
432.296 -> 43.35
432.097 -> 52.78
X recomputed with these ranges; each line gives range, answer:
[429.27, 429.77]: 36.9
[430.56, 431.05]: 34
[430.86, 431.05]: 35.5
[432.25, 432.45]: 39.6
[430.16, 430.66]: 36.6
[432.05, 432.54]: 43.2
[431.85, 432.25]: 52.6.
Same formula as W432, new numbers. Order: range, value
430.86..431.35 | 42.1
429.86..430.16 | 28.8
